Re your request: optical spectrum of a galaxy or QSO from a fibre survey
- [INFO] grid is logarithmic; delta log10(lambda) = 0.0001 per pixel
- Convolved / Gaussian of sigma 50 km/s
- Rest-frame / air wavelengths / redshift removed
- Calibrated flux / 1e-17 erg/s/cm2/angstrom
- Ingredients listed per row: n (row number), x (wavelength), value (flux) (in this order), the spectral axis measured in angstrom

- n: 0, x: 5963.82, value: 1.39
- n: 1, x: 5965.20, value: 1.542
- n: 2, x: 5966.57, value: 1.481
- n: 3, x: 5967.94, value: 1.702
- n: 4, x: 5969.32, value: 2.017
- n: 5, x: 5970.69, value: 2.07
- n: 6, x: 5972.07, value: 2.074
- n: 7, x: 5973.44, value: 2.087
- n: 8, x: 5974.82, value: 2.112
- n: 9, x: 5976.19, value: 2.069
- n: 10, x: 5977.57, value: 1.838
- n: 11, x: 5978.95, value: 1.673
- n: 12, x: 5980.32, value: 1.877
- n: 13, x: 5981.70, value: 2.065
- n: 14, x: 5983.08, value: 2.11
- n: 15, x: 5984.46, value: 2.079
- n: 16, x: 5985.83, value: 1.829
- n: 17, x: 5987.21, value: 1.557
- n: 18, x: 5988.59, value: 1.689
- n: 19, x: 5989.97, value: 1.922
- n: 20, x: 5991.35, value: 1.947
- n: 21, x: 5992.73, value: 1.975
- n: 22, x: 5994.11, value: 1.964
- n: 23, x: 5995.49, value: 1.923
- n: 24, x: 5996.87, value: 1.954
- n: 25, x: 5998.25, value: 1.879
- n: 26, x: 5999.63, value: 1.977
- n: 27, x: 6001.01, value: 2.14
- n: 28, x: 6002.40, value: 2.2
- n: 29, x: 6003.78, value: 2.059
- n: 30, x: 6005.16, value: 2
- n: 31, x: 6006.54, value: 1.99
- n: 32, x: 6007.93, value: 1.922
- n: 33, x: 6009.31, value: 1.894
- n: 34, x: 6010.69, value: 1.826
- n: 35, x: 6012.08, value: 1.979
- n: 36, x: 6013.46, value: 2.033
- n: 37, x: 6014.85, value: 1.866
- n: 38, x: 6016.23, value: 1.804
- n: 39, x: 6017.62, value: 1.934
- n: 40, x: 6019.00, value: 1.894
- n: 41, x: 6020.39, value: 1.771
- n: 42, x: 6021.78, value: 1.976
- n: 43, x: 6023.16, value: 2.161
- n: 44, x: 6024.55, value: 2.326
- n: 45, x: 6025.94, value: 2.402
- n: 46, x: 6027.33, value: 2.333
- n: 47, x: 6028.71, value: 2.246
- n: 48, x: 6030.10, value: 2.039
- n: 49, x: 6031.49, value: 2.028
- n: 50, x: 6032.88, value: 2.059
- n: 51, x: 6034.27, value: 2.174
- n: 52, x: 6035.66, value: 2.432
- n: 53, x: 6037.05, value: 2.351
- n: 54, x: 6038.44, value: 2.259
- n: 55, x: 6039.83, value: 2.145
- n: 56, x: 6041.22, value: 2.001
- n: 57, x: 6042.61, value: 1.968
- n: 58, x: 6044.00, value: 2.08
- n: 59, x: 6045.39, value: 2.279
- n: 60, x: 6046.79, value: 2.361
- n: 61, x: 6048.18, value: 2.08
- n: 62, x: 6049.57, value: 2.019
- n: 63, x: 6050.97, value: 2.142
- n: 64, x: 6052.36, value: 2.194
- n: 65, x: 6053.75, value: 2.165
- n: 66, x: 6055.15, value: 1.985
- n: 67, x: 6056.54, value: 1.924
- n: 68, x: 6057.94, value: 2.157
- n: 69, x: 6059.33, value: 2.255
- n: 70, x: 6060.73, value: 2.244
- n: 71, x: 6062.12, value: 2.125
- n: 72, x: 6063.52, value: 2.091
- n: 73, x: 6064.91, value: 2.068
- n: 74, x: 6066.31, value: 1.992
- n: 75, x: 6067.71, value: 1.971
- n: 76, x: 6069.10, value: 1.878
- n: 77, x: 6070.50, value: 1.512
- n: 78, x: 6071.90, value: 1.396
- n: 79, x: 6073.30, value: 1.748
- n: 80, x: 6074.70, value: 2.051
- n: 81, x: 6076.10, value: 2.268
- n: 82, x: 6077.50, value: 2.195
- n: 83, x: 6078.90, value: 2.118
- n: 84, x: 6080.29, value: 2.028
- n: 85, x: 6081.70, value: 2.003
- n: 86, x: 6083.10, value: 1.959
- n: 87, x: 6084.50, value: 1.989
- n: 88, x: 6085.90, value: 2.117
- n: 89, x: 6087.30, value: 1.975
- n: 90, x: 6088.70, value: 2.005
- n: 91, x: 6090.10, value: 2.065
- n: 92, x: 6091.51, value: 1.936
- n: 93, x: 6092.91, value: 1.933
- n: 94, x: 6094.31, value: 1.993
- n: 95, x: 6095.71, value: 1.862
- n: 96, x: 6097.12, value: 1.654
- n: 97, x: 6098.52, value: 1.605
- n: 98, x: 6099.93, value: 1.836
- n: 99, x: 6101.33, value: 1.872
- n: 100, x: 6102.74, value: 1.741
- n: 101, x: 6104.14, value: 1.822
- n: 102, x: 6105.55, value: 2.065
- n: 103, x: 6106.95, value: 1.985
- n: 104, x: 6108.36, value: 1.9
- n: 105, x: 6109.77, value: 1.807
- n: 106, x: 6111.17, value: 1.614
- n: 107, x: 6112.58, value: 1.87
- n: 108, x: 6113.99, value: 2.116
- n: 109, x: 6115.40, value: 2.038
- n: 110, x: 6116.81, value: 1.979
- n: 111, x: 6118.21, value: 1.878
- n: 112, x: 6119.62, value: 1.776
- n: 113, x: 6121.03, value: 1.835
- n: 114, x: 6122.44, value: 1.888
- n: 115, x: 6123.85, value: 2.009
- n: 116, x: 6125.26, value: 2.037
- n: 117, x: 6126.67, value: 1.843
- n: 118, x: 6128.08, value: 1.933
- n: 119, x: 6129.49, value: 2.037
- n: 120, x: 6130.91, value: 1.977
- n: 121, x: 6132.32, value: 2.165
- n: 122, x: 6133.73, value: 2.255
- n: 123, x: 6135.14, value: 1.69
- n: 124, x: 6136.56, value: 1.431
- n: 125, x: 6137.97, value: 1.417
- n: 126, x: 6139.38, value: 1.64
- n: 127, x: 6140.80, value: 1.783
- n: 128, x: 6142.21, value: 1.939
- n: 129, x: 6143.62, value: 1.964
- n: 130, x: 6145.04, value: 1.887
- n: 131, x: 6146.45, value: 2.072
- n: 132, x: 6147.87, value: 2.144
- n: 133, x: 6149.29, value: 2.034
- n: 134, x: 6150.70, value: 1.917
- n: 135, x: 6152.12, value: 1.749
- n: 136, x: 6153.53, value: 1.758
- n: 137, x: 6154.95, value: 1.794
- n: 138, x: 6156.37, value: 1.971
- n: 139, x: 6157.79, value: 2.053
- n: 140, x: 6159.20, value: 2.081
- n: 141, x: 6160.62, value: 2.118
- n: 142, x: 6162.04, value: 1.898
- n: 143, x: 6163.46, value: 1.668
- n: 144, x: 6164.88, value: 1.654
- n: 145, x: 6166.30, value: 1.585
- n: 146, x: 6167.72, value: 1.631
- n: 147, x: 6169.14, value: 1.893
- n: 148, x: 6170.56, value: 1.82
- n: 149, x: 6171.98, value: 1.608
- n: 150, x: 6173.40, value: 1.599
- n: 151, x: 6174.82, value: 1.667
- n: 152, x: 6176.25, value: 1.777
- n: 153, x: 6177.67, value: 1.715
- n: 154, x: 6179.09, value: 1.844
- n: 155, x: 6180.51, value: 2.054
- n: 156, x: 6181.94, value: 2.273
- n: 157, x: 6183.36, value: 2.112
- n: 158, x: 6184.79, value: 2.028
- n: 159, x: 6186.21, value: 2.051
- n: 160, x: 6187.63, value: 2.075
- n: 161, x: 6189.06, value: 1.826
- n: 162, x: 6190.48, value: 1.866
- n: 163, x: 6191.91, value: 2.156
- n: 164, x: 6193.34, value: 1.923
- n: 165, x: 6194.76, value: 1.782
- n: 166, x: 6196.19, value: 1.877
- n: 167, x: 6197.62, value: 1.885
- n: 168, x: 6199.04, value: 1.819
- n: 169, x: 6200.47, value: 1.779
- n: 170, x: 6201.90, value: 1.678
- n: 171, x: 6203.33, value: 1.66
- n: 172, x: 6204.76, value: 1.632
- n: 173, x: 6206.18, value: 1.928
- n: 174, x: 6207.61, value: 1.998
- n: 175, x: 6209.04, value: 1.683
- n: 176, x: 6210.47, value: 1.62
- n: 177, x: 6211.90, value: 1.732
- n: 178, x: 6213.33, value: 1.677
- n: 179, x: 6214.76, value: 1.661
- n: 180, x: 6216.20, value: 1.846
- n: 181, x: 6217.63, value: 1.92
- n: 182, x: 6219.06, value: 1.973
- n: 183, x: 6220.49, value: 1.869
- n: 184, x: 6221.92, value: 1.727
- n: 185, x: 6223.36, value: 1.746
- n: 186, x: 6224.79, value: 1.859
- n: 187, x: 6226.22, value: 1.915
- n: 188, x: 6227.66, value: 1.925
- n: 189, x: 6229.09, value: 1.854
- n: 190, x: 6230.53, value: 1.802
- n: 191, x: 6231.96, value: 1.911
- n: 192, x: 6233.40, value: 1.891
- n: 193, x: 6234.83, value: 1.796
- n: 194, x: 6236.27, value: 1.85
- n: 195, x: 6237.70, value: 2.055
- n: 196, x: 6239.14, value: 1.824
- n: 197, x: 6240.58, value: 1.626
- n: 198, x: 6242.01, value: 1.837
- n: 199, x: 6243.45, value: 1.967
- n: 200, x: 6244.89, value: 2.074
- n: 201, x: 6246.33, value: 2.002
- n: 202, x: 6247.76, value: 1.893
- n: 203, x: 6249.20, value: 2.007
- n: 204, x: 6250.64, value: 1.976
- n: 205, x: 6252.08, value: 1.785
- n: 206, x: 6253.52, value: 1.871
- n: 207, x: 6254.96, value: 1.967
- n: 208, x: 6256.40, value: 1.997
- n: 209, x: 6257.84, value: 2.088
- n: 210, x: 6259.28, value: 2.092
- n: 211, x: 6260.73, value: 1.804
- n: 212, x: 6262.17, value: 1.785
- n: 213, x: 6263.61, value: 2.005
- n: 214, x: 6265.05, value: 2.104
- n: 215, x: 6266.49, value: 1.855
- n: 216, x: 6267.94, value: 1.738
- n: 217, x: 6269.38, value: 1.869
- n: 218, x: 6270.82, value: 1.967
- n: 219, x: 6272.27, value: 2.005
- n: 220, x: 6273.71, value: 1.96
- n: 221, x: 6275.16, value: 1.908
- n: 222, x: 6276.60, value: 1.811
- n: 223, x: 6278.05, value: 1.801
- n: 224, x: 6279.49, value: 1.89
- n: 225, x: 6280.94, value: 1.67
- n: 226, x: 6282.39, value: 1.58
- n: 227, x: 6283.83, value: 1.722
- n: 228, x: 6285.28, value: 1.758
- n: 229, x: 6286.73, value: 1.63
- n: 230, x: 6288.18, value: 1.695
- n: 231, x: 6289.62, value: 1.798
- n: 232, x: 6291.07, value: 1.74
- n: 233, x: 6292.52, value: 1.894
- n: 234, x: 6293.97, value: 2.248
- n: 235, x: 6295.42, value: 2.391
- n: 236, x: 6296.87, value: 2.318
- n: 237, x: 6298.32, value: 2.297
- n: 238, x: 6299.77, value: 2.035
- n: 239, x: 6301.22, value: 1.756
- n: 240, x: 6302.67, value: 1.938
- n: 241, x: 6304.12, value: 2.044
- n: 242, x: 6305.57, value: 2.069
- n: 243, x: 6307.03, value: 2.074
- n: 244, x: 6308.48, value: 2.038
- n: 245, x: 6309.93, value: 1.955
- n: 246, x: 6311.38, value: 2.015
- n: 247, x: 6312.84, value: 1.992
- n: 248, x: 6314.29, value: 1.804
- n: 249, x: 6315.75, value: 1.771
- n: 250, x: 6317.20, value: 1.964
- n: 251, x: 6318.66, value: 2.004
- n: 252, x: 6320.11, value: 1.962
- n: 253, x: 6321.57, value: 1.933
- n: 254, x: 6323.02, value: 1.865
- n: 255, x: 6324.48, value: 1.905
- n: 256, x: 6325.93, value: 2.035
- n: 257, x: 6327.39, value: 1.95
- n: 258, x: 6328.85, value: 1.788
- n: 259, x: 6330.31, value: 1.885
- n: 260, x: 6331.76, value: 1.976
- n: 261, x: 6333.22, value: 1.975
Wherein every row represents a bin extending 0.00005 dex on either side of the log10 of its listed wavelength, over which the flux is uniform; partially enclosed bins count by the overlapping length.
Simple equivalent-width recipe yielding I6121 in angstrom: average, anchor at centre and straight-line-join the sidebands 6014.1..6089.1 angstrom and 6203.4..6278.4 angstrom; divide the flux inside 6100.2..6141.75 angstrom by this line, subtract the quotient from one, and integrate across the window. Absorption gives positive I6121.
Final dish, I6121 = 2.5 angstrom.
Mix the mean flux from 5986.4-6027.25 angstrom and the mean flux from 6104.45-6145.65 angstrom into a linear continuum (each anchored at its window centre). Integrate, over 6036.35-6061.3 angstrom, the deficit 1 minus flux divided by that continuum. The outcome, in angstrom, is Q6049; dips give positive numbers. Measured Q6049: -2.6 angstrom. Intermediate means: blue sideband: 1.97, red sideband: 1.89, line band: 2.14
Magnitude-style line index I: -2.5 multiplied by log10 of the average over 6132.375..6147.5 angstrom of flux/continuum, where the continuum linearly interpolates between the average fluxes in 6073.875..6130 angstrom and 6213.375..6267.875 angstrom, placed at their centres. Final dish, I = 0.06 mag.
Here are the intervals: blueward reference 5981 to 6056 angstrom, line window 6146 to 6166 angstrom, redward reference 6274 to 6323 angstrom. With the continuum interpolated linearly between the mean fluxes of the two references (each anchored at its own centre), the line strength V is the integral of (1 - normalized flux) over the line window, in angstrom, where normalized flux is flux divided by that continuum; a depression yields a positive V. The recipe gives 0.72 angstrom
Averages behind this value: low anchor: 2.04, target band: 1.91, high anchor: 1.92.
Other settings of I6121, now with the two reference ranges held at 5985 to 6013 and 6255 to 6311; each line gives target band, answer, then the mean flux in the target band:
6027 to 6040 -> -1.8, 2.21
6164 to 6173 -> 1.1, 1.69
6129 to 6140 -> 0.6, 1.82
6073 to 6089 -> -0.9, 2.05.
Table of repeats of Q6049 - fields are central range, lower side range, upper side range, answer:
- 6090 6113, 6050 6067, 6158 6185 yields 1.81 angstrom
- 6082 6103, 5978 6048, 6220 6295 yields 0.74 angstrom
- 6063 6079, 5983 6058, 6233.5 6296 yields 0.63 angstrom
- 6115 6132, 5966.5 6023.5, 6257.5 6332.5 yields -0.05 angstrom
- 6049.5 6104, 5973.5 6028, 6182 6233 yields -1.20 angstrom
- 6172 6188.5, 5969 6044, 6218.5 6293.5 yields 0.01 angstrom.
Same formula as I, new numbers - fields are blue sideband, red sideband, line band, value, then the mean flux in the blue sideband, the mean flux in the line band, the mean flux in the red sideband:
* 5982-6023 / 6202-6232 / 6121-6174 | -0.01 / 1.94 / 1.86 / 1.8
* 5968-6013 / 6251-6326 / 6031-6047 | -0.12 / 1.96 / 2.17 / 1.93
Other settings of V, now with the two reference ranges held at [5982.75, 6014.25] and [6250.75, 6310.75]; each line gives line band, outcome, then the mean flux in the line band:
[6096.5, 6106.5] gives 0.7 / 1.81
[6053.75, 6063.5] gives -0.9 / 2.12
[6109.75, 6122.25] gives 0.4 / 1.88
